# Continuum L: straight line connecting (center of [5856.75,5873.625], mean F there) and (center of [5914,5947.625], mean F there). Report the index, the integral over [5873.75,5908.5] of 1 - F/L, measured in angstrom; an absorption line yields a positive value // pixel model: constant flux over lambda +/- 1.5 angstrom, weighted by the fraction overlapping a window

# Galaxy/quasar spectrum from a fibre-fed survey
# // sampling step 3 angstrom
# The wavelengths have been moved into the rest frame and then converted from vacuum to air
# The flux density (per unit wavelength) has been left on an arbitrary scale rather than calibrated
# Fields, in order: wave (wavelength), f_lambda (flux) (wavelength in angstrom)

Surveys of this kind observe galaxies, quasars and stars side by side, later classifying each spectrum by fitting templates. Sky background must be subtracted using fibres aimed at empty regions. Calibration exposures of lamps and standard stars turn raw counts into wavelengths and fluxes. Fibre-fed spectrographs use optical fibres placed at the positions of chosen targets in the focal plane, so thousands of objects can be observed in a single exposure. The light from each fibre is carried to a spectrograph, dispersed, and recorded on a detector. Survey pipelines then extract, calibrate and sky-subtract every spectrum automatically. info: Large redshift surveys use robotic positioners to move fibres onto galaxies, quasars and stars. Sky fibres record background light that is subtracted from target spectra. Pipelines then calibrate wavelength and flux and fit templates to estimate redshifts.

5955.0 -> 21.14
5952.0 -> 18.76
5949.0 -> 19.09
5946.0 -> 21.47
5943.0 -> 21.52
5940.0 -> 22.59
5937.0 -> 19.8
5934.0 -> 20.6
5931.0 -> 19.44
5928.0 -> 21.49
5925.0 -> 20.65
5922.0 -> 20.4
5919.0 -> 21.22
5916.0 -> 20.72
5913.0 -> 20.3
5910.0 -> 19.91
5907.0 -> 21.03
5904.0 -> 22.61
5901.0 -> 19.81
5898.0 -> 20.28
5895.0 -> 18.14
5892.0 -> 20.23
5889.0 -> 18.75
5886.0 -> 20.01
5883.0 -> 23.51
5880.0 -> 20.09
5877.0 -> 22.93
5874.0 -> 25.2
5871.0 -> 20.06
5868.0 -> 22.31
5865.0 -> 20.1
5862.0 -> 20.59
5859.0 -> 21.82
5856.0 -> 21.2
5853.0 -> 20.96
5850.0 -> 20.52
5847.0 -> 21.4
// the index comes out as 0.4 angstrom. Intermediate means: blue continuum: 21.3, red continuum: 20.9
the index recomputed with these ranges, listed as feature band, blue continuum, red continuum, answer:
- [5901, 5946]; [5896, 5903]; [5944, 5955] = -1.78 angstrom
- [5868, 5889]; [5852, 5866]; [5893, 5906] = -1.16 angstrom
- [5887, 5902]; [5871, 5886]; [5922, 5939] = 1.60 angstrom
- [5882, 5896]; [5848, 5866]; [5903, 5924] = 0.53 angstrom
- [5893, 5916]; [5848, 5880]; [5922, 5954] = 0.71 angstrom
